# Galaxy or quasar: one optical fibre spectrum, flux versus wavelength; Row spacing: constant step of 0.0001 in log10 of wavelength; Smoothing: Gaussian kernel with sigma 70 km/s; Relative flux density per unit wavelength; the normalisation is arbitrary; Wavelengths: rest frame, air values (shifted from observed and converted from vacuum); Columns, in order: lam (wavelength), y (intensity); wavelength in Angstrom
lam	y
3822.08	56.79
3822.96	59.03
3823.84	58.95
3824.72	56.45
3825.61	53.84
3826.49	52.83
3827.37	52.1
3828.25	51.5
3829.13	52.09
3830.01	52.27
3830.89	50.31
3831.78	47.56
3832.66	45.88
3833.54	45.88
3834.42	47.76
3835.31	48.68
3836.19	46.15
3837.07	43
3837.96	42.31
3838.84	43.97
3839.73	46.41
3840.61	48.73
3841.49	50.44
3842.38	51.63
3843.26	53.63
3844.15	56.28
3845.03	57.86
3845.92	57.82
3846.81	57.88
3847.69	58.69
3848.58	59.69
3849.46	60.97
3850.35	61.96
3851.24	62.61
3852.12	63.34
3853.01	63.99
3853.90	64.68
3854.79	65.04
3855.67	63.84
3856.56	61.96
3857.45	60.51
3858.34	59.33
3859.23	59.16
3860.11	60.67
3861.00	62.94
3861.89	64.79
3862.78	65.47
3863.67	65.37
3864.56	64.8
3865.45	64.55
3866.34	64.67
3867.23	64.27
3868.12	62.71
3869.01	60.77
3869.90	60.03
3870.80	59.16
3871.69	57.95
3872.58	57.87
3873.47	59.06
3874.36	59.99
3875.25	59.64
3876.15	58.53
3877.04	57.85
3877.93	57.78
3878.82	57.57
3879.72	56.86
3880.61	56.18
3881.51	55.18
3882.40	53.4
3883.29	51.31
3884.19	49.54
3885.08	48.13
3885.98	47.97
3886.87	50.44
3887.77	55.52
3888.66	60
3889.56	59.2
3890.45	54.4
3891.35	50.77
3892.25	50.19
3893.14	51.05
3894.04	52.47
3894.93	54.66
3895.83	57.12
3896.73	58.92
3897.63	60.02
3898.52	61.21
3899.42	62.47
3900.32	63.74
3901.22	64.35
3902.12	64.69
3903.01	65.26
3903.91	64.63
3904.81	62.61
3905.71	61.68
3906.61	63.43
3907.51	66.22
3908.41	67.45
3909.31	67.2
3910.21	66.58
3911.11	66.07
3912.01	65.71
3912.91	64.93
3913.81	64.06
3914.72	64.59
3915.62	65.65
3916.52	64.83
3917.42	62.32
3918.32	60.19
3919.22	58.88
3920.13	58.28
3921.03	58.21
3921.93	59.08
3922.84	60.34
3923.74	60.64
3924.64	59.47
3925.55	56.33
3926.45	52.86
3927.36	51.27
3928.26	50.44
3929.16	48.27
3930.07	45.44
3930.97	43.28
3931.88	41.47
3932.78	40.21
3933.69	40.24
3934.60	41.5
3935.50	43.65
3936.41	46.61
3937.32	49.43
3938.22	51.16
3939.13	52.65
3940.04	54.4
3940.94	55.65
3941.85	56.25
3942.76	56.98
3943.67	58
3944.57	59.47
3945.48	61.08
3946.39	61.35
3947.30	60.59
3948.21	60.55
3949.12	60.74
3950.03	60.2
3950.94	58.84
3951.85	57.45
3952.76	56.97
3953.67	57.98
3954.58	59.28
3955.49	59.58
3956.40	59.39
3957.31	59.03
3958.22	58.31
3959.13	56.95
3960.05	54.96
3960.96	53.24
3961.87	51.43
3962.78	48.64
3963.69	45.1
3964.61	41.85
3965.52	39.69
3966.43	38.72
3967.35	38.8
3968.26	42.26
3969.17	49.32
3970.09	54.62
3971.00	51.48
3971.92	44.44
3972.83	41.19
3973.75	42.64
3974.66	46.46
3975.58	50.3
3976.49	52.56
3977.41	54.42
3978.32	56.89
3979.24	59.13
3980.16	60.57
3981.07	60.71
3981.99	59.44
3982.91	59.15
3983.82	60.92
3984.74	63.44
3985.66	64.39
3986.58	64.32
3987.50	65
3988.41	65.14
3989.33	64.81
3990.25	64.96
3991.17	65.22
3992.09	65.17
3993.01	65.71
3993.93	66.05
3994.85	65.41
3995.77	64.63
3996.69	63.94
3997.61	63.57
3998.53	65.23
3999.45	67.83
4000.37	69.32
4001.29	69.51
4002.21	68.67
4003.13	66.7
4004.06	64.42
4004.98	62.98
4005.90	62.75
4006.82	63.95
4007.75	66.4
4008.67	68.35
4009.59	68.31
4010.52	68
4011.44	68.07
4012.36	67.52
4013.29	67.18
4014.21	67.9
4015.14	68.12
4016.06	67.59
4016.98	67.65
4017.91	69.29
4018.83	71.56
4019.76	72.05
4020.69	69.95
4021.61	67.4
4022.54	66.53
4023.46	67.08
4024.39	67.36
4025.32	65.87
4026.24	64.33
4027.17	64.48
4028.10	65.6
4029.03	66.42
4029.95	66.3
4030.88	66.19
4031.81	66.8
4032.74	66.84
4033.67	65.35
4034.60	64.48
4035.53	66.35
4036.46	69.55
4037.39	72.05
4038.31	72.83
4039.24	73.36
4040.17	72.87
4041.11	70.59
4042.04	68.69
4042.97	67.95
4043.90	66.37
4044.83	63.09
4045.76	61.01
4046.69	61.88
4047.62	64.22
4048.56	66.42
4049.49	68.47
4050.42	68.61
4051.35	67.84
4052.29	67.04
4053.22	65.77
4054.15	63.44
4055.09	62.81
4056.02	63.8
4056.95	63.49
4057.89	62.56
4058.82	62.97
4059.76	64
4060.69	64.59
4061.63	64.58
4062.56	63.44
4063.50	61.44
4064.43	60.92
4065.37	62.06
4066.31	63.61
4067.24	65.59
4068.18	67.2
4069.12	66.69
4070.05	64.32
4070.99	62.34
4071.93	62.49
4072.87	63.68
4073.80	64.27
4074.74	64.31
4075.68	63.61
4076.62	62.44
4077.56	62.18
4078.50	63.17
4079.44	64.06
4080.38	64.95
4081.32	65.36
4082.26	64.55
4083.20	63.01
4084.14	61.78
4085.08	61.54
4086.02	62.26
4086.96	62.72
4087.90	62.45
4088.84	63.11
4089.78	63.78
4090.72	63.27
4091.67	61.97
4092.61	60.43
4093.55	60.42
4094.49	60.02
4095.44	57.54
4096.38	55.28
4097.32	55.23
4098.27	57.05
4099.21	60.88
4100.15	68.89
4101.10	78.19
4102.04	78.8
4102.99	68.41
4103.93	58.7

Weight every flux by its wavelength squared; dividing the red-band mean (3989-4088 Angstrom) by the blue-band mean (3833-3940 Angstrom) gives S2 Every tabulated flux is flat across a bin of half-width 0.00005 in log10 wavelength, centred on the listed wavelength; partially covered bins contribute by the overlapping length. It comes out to 1.24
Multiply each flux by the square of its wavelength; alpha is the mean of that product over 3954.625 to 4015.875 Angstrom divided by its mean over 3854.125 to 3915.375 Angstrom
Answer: 1.04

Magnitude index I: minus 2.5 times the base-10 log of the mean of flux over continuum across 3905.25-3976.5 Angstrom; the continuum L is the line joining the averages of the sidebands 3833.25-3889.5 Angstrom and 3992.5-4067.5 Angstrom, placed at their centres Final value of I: 0.13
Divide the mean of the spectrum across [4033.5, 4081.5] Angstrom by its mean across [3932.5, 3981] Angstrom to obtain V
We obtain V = 1.25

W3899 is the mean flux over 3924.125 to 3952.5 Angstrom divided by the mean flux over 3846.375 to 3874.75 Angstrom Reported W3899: 0.9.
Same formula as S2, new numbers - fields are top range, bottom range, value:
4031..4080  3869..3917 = 1.20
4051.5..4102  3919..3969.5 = 1.28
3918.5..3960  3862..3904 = 0.97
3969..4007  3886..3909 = 1.07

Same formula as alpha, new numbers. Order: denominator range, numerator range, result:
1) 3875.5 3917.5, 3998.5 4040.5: 1.21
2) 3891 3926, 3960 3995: 0.93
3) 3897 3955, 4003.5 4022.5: 1.22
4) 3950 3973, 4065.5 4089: 1.31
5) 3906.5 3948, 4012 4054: 1.26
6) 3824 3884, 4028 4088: 1.27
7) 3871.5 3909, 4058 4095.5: 1.20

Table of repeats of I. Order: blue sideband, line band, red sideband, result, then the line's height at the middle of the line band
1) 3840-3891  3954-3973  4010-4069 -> 0.25 mag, 63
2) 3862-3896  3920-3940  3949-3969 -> 0.08 mag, 54.2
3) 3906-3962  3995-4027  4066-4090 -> -0.11 mag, 60.5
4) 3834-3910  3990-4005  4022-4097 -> -0.06 mag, 62.5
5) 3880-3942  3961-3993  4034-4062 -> 0.14 mag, 61.2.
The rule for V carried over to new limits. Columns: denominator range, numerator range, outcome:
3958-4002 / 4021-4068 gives 1.16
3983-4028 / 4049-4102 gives 0.96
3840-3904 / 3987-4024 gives 1.14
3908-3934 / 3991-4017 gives 1.16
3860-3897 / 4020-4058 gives 1.16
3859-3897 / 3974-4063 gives 1.13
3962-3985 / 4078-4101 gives 1.23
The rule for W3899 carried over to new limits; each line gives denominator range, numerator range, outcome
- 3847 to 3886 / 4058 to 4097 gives 1.05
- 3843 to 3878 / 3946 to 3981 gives 0.87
